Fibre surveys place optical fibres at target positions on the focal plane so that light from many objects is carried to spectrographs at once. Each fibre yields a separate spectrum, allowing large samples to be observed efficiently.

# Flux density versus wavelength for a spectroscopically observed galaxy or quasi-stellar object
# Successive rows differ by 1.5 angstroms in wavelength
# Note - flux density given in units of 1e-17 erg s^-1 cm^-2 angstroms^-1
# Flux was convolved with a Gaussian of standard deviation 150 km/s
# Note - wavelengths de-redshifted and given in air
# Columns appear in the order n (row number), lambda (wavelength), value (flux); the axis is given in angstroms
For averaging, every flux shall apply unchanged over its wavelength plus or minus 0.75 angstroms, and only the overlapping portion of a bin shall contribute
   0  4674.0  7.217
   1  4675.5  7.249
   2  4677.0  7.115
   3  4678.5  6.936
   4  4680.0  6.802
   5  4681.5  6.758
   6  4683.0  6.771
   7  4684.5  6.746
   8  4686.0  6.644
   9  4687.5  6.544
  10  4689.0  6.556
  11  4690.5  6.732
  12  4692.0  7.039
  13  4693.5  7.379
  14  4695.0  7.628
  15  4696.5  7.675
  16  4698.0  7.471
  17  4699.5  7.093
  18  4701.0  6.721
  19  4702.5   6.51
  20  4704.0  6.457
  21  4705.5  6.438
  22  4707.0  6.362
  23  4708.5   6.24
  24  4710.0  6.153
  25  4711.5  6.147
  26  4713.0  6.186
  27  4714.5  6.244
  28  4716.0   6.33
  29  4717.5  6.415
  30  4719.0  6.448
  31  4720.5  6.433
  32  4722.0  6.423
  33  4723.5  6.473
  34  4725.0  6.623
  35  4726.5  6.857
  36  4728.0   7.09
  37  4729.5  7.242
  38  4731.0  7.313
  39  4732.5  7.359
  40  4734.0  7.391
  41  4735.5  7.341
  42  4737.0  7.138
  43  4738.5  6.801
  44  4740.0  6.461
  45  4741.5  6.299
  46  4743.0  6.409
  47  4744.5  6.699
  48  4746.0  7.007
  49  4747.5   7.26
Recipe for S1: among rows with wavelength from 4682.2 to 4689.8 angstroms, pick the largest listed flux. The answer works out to 6.771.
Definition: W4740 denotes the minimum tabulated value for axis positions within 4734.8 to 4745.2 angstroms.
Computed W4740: 6.299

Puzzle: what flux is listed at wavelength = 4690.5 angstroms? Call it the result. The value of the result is 6.732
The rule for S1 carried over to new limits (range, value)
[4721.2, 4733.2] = 7.359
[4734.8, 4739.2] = 7.341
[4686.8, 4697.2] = 7.675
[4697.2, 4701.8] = 7.471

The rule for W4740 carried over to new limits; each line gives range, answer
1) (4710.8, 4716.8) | 6.147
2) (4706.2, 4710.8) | 6.153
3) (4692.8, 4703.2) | 6.51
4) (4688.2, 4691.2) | 6.556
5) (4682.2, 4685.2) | 6.746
